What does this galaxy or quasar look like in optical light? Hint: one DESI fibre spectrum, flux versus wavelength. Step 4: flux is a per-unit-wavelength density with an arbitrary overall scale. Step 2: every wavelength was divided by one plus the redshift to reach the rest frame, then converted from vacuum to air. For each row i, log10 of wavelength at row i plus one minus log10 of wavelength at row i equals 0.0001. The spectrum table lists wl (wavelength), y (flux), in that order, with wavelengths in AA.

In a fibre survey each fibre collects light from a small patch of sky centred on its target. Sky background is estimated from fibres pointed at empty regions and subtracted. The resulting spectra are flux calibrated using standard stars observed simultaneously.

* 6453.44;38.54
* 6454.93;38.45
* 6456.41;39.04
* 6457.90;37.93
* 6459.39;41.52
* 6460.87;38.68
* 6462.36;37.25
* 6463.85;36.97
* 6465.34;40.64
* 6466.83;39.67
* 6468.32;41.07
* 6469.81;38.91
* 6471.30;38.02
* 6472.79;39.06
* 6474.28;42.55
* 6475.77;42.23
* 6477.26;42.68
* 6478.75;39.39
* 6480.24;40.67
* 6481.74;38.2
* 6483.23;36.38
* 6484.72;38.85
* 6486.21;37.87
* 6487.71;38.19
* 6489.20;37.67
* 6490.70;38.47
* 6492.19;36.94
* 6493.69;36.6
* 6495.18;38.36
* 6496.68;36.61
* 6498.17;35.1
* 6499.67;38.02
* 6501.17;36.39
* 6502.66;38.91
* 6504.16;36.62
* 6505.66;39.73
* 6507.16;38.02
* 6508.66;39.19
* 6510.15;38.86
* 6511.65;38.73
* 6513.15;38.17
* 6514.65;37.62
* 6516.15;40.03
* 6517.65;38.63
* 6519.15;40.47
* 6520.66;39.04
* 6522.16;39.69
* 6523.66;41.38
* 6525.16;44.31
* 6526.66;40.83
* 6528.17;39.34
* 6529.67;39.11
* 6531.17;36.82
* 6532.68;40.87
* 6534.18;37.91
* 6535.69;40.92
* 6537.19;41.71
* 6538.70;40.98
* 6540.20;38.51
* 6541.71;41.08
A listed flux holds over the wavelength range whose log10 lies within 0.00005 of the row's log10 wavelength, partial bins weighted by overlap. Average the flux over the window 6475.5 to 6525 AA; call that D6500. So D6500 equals 38.6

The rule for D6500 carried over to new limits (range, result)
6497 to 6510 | 37.8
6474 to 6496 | 38.9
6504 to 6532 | 39.4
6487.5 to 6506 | 37.4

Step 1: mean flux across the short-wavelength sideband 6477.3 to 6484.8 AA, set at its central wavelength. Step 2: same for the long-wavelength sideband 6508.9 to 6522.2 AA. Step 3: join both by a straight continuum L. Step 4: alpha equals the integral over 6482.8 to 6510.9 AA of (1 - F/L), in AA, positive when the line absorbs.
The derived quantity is 0.9 AA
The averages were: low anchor 39.1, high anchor 39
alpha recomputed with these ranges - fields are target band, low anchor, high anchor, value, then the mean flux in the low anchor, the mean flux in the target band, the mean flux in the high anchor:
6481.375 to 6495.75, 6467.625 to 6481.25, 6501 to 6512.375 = 0.7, 40.5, 37.7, 38.4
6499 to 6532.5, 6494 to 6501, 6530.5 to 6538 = -0.7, 36.9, 39.1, 39.7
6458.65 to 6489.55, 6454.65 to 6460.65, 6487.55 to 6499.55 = -0.8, 39.3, 39.4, 37.2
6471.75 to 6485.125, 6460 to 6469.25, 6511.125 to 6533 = -0.3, 39.1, 40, 39.6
